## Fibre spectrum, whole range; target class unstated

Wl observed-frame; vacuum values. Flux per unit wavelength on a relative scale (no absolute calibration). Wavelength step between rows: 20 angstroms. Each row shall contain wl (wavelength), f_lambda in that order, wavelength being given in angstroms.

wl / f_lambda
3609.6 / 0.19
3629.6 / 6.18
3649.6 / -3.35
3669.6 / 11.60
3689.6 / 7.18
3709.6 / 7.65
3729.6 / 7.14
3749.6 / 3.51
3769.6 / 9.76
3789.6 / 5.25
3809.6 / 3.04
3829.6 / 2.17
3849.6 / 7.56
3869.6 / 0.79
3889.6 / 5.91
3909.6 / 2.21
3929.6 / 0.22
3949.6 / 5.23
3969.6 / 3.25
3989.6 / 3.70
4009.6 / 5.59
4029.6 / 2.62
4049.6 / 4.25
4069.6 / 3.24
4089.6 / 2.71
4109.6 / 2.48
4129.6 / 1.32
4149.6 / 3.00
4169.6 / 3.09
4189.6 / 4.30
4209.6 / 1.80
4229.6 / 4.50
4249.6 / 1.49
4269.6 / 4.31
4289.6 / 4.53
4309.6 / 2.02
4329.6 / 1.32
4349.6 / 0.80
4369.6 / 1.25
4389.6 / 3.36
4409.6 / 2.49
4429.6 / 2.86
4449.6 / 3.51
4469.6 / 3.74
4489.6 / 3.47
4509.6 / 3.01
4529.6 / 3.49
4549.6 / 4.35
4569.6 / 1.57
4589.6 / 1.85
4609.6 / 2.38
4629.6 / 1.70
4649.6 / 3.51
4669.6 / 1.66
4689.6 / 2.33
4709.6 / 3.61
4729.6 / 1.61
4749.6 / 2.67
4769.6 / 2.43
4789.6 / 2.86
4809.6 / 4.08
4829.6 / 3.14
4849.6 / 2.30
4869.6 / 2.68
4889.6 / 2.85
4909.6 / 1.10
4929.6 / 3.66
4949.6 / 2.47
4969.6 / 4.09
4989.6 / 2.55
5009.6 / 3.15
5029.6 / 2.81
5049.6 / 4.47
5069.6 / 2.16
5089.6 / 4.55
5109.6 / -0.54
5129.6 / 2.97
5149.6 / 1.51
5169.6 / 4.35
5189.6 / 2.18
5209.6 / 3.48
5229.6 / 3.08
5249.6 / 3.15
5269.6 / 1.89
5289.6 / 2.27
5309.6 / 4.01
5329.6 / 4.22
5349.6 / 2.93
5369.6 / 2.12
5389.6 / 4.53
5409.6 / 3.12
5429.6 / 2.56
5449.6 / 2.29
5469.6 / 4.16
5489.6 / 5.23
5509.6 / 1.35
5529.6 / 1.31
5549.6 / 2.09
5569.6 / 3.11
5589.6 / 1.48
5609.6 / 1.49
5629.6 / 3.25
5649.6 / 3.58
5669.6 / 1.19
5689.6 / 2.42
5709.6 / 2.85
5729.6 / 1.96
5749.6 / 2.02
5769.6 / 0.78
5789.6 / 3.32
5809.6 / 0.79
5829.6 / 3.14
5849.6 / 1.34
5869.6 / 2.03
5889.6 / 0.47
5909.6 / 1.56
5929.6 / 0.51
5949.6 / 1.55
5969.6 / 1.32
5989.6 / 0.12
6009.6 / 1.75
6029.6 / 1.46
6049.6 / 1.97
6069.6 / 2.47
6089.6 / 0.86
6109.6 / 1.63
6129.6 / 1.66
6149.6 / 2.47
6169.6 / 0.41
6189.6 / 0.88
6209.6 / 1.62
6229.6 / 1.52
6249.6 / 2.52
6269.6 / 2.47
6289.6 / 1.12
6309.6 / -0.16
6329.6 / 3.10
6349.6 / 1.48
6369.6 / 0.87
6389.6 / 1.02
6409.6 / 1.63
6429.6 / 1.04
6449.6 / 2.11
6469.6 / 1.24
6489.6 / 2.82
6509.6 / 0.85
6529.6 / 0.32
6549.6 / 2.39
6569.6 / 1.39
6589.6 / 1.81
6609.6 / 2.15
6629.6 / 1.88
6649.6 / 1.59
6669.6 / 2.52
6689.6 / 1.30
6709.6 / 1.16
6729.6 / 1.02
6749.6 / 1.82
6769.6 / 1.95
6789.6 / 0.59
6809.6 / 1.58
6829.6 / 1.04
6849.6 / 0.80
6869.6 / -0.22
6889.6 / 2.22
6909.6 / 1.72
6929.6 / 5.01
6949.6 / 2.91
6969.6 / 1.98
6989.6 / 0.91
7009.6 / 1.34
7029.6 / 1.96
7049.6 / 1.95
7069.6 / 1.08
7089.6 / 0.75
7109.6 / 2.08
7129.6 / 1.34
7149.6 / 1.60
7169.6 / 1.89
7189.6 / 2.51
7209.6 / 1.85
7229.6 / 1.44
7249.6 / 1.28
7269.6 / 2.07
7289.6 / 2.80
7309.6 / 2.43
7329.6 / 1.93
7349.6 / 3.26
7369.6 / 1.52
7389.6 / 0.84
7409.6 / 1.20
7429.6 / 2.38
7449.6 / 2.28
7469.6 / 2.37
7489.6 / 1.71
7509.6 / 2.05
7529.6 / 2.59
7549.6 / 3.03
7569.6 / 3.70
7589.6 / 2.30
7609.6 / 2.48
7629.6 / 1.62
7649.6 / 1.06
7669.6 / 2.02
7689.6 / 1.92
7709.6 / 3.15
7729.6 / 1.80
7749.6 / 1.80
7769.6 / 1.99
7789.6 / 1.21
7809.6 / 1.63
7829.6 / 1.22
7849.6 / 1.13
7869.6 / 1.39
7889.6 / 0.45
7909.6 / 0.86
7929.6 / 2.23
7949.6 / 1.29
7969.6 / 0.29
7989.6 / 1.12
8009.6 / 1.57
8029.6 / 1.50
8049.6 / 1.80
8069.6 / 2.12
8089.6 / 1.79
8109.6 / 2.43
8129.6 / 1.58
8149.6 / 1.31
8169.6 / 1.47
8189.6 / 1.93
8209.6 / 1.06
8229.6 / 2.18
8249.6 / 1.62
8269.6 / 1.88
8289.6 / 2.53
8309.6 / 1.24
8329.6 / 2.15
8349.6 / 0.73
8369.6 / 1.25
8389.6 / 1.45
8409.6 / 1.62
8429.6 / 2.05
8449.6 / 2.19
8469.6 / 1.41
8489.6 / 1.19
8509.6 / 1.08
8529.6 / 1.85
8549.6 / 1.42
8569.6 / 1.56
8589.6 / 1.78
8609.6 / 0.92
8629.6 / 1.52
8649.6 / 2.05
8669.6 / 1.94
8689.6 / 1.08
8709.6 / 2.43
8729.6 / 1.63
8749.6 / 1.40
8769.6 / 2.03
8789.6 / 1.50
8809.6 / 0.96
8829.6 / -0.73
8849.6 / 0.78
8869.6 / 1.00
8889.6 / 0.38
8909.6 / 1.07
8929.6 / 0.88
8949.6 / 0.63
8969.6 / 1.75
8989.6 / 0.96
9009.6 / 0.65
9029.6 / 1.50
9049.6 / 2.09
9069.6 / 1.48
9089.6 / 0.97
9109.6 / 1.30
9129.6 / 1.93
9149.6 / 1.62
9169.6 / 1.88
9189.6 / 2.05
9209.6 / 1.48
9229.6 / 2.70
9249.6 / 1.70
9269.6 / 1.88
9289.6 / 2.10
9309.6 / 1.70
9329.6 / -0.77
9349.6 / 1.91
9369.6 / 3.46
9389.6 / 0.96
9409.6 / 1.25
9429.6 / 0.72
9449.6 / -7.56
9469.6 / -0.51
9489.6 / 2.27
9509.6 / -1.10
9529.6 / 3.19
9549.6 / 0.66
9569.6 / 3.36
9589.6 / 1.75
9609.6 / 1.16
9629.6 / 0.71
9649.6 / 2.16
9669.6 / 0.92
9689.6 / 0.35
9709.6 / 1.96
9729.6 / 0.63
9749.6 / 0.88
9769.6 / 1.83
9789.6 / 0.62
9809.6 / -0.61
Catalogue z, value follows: 0.860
